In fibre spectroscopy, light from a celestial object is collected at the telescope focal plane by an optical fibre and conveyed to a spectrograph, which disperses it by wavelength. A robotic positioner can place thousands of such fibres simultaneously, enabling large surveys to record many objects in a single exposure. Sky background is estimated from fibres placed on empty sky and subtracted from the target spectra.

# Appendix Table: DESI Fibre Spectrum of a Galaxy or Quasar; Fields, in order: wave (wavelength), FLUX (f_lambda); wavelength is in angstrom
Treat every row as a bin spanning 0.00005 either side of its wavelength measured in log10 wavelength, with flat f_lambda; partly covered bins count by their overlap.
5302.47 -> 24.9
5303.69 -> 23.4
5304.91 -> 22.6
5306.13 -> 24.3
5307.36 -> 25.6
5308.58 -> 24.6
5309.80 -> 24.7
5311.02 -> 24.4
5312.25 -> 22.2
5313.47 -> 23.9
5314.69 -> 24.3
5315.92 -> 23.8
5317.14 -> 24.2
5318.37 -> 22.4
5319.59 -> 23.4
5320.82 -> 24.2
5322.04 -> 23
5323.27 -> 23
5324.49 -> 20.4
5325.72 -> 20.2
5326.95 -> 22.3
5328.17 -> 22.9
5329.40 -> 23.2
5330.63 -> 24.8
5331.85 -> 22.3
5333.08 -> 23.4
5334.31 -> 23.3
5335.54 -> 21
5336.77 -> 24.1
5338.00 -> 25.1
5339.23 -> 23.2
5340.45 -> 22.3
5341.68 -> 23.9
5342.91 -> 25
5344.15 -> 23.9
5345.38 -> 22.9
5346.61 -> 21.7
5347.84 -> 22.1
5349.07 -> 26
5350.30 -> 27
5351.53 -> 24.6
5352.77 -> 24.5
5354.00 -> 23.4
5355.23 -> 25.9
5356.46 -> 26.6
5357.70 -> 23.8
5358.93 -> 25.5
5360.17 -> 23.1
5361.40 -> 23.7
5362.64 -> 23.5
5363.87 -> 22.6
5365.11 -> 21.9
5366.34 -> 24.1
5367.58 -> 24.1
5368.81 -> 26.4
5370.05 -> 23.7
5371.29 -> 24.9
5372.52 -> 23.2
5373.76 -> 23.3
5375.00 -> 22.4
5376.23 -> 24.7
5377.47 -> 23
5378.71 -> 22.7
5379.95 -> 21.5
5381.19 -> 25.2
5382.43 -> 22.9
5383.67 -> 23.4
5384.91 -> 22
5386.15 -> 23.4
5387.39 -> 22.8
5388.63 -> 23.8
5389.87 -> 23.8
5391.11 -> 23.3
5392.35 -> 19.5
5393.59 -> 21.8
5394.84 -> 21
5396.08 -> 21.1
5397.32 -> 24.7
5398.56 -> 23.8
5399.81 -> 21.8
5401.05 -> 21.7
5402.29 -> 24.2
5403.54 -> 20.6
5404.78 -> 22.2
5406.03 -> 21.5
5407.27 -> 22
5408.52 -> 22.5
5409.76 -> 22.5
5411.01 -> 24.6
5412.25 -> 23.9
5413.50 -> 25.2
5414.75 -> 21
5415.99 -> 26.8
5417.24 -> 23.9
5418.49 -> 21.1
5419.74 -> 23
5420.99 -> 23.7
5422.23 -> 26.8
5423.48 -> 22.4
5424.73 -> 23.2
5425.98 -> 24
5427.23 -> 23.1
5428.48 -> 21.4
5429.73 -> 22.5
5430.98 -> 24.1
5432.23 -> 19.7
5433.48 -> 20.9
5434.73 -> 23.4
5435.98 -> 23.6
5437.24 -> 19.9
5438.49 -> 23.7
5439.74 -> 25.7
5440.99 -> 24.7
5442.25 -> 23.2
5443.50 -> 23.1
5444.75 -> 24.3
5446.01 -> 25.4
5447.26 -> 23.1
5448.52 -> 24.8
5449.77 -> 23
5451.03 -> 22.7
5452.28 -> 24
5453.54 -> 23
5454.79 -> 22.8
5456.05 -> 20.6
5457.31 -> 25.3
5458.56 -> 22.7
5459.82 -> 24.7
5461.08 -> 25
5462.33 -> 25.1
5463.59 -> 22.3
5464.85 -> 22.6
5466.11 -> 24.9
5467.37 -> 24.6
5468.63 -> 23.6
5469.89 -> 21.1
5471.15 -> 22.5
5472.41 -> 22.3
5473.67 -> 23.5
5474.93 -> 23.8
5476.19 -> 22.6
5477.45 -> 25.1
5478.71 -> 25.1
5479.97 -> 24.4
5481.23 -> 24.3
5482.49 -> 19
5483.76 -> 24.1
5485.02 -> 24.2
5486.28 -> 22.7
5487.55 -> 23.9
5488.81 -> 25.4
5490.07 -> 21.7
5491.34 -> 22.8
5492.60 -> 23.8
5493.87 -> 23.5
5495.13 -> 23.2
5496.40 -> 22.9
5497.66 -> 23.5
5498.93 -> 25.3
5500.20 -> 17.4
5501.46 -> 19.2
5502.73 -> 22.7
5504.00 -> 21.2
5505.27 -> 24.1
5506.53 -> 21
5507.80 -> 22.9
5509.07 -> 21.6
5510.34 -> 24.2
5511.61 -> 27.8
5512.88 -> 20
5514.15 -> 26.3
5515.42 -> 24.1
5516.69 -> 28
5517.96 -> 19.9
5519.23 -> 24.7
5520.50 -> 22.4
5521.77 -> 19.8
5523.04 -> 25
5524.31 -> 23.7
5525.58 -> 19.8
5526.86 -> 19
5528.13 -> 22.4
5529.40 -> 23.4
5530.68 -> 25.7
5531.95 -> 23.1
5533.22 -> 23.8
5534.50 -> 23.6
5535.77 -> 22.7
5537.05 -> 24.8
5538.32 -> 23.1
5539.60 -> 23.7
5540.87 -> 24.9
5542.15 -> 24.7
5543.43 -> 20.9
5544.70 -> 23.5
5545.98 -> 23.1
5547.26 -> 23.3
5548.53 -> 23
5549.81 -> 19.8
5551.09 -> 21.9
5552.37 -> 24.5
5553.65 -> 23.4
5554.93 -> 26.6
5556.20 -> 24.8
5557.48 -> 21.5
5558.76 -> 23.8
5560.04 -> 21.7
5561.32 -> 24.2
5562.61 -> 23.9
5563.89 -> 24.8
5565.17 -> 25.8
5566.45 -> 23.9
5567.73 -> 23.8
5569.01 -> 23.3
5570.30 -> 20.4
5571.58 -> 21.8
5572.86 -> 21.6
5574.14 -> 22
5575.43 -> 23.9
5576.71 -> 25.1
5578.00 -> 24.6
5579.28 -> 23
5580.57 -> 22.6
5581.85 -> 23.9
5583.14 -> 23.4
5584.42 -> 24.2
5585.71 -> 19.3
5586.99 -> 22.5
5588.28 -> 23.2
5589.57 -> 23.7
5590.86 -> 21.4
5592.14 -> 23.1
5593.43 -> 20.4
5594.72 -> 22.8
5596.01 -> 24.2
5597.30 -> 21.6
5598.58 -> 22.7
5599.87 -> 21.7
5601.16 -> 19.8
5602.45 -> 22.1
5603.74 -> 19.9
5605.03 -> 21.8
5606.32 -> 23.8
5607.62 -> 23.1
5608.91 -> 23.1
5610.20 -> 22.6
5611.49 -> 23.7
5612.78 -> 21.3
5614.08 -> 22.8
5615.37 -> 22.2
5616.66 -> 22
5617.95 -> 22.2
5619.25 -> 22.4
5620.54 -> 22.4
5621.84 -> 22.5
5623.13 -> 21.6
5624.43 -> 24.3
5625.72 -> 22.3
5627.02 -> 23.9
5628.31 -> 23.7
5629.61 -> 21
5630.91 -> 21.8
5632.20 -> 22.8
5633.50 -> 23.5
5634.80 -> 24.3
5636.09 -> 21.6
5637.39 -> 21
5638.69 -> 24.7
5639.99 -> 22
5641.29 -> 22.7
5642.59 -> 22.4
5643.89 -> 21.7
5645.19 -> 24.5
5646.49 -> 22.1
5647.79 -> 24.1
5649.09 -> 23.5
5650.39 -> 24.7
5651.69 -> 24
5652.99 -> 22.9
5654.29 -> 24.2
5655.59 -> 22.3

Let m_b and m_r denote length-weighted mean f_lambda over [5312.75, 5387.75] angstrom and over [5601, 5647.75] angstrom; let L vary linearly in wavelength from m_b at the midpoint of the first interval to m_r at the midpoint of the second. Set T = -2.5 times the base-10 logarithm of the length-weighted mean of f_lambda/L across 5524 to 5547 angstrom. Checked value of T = -0.01 mag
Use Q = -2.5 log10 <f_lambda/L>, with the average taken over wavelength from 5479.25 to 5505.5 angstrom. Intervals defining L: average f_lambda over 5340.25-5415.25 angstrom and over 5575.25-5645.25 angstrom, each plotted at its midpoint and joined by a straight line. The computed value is 0.008 mag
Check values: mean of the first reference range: 23.4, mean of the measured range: 22.8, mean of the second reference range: 22.6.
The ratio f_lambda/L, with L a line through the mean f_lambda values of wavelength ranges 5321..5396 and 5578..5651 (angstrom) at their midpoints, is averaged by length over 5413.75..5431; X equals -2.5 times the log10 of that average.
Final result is -0.01 mag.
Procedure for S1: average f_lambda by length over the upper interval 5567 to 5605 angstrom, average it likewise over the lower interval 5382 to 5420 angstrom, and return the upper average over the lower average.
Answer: 0.99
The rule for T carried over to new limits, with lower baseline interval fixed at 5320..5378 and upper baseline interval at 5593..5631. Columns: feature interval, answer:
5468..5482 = -0.02 mag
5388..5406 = 0.05 mag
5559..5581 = -0.04 mag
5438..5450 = -0.05 mag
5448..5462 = -0.02 mag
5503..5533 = -0.01 mag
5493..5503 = 0.03 mag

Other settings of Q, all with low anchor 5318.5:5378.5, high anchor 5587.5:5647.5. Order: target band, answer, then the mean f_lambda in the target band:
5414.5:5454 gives 0.00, 23.3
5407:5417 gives -0.01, 23.6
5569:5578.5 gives 0.00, 22.8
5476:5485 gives -0.03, 23.6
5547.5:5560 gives -0.02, 23.2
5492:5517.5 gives -0.01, 23.1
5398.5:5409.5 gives 0.06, 22.2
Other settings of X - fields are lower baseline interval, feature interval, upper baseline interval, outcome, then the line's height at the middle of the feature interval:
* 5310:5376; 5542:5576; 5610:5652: -0.008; 23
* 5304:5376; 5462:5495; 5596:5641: -0.016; 23.1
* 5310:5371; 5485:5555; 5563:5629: -0.004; 23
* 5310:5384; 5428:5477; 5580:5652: -0.002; 23.2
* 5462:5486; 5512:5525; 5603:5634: -0.016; 23.1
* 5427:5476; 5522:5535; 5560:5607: 0.006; 23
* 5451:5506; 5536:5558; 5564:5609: -0.024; 22.9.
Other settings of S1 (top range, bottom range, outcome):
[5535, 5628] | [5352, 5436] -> 0.99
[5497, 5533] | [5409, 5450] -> 0.98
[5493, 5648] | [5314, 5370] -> 0.97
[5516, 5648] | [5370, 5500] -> 0.99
